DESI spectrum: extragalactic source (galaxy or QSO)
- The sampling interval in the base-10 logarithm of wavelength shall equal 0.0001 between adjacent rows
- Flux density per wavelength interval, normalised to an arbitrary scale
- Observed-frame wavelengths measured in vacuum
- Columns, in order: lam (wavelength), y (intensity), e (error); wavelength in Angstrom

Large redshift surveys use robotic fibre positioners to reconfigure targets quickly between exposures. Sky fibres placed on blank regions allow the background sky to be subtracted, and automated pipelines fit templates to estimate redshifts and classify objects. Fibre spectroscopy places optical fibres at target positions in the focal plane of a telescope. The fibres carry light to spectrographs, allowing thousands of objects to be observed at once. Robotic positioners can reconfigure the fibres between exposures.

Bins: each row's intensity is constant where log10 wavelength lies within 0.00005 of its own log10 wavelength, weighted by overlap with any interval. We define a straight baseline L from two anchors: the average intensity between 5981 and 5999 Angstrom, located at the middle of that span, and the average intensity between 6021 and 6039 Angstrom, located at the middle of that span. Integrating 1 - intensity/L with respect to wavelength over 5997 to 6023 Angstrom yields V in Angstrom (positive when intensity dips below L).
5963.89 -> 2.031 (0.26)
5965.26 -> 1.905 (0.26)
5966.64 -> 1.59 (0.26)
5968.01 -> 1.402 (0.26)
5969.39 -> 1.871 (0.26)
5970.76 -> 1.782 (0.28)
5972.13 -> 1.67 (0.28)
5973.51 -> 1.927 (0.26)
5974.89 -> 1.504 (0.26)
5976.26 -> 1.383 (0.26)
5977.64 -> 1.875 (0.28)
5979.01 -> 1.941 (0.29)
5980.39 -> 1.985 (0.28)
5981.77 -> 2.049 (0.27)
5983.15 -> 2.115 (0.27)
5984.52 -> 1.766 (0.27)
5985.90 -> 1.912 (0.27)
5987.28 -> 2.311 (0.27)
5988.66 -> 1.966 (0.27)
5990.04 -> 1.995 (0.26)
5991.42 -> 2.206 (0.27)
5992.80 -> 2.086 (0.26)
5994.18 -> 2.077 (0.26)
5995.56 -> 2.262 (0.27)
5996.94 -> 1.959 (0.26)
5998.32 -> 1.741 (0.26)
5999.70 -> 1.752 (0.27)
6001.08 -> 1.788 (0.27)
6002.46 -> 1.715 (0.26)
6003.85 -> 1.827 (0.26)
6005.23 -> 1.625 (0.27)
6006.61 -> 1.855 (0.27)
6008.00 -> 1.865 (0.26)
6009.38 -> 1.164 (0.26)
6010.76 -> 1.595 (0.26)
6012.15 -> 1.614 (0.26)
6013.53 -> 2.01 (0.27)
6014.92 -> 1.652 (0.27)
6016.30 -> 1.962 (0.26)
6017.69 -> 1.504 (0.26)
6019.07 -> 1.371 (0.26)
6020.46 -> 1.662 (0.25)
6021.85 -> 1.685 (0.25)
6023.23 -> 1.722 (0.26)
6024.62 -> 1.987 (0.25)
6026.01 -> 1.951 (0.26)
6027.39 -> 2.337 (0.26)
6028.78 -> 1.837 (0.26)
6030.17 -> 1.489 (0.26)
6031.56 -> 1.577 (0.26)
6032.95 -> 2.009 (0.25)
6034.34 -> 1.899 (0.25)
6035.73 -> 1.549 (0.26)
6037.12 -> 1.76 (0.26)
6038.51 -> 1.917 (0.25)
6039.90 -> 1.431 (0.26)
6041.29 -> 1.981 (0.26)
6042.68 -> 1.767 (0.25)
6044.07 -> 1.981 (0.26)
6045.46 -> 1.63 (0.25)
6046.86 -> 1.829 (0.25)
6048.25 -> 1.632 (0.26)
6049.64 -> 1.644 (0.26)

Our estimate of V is 3.1 Angstrom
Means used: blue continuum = 2.03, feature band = 1.7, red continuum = 1.82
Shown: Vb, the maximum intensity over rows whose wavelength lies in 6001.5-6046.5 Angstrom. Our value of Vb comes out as 2.337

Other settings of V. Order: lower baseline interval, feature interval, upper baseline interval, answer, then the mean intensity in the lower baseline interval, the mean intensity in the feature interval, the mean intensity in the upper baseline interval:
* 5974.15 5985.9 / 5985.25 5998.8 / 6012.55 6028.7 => -1.7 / 1.83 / 2.06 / 1.8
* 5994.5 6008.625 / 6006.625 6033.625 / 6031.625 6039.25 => 1.2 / 1.84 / 1.74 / 1.8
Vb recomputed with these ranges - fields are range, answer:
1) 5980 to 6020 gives 2.311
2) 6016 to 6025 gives 1.987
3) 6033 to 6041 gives 1.917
